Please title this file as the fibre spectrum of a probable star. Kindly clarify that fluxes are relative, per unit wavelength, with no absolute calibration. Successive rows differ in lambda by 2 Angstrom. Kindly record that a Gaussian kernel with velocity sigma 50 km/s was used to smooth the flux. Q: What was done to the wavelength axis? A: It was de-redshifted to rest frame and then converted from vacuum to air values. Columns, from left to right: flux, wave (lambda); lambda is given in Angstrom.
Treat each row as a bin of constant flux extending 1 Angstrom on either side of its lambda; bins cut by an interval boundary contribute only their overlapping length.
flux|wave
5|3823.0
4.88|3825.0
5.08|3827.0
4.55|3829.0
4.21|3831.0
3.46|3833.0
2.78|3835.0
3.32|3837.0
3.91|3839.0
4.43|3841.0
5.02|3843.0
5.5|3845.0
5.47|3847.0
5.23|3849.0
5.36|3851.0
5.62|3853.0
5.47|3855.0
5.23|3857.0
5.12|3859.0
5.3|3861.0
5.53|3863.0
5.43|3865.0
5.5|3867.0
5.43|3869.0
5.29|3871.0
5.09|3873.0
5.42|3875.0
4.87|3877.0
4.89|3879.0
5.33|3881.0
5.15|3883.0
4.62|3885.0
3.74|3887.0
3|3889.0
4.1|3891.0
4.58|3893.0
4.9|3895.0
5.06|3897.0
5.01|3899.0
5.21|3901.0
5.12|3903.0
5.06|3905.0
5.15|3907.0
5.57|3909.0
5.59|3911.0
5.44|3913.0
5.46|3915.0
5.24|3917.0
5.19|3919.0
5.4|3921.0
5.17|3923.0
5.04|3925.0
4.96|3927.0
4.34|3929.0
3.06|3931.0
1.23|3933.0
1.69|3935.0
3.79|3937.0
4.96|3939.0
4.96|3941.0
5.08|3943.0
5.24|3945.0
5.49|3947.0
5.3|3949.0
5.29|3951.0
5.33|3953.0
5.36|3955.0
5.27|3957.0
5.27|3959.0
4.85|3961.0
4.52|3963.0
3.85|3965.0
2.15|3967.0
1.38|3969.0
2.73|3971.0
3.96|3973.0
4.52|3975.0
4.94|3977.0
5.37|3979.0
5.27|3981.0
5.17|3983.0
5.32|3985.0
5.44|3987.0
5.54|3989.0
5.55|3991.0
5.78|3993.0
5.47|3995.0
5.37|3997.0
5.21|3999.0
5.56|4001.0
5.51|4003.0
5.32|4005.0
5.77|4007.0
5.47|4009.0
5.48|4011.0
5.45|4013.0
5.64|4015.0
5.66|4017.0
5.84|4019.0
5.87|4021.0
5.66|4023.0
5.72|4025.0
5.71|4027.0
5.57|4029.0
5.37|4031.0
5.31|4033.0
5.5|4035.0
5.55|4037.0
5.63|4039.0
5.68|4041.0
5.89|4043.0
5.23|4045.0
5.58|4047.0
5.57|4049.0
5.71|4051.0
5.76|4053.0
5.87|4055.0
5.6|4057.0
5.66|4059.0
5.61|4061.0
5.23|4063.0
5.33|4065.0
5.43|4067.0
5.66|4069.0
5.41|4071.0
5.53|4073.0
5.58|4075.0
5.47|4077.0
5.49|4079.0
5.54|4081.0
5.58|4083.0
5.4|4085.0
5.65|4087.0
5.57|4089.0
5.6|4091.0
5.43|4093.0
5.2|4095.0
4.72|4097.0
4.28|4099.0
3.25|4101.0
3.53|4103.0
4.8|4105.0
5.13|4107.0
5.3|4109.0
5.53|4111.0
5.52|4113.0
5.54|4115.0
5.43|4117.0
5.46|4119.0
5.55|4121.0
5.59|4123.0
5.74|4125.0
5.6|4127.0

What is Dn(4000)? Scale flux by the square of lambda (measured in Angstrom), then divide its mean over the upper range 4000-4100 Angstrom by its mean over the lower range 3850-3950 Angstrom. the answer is 1.22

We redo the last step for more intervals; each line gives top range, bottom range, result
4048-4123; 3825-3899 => 1.24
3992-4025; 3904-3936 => 1.27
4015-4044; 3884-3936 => 1.31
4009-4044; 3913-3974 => 1.33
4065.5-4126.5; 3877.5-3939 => 1.26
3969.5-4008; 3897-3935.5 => 1.12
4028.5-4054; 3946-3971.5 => 1.32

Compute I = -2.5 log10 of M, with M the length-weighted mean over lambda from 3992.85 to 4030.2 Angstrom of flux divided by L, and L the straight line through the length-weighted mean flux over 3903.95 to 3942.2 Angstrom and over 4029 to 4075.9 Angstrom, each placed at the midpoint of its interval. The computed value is -0.07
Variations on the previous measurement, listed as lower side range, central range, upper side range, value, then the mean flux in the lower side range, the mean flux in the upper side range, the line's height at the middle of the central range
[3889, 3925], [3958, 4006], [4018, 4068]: 0.13 mag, 5.07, 5.6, 5.36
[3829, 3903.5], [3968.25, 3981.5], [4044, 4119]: 0.25 mag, 4.82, 5.32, 5.07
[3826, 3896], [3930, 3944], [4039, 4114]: 0.37 mag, 4.8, 5.34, 4.99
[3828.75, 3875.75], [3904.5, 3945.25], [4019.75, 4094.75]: 0.11 mag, 4.91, 5.56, 5.14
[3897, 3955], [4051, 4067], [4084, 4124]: -0.11 mag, 4.81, 5.12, 5.05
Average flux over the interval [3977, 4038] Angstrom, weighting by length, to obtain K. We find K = 5.51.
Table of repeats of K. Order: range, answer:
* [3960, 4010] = 4.8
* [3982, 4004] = 5.45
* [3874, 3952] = 4.74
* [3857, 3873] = 5.34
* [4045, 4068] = 5.56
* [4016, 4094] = 5.58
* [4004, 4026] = 5.63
